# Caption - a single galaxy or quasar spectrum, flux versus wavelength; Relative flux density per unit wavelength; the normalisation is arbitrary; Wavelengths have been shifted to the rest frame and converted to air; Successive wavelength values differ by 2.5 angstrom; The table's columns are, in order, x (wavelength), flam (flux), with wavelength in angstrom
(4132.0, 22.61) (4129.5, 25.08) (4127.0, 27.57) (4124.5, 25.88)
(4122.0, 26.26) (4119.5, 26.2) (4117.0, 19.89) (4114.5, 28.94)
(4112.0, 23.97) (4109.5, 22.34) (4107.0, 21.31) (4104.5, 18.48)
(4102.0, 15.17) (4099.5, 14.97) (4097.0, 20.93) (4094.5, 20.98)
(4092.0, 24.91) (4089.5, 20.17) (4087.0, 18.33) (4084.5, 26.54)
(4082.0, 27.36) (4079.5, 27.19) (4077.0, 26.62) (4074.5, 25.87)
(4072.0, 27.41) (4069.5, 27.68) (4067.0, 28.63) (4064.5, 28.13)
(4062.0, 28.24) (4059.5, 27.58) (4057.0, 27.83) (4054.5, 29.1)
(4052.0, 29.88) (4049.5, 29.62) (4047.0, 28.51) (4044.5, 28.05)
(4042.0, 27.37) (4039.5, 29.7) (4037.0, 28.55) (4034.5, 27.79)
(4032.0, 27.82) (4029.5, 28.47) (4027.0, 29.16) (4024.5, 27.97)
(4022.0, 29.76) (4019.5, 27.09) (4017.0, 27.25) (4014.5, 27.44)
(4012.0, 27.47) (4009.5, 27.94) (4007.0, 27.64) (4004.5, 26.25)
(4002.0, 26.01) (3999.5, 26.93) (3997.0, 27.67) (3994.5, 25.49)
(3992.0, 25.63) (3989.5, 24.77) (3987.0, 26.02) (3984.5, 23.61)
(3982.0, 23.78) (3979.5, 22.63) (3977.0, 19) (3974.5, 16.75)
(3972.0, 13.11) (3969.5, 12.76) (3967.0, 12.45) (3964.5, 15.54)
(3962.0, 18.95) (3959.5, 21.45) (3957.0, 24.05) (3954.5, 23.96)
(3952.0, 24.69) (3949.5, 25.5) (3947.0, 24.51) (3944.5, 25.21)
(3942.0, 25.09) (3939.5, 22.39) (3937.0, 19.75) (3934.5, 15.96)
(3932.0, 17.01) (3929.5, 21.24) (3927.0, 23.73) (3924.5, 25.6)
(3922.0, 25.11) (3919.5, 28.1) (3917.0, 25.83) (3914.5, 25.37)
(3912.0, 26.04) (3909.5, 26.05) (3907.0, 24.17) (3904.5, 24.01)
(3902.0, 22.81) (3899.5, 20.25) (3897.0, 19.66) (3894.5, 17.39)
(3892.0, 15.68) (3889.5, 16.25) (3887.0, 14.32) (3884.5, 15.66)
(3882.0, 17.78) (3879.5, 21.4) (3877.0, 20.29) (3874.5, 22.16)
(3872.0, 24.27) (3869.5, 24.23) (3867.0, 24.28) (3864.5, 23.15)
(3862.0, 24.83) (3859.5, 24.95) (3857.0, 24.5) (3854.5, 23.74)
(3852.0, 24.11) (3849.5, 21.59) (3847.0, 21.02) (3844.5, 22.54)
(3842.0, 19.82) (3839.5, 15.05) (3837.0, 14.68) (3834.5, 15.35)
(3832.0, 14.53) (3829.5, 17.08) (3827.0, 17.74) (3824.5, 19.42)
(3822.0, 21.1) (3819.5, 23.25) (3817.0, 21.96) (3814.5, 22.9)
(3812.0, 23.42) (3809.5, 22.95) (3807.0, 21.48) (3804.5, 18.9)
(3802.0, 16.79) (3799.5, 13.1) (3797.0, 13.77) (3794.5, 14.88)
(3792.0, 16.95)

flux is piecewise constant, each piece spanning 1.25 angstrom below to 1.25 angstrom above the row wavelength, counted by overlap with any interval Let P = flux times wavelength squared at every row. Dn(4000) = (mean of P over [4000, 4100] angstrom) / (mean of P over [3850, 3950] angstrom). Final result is 1.30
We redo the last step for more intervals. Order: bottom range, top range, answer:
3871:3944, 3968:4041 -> 1.24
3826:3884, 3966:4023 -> 1.23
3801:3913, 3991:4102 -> 1.41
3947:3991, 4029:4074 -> 1.43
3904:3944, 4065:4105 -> 1.08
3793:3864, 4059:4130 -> 1.39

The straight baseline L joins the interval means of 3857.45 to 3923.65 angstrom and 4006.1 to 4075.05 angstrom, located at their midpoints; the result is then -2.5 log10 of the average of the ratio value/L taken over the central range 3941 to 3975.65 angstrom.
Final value 0.22 mag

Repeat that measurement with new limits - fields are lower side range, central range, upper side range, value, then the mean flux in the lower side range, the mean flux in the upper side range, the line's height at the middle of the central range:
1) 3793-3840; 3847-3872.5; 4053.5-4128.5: -0.23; 18.4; 24.5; 19.3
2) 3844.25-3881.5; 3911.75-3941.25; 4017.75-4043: 0.09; 23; 28.4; 25.1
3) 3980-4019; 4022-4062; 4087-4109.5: -0.22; 26.2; 19.7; 23.4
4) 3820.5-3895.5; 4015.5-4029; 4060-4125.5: -0.23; 20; 24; 22.8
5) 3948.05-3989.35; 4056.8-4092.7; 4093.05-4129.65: -0.19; 20.4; 22.5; 21.9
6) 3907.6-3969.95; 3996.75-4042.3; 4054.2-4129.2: -0.18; 22.4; 24.4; 23.5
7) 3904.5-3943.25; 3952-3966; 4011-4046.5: 0.19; 23.4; 28.1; 25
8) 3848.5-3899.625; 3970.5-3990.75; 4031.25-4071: 0.21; 21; 28.4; 25.5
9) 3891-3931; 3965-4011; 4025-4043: 0.18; 23.2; 28.4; 26.5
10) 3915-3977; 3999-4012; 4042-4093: -0.13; 21.2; 26.9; 24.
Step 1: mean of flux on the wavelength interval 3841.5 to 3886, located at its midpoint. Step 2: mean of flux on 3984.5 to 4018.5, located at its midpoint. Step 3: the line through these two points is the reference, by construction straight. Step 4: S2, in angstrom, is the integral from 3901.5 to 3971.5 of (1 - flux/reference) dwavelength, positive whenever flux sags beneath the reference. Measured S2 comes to 6.09 angstrom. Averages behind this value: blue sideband 22.2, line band 22.3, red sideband 26.5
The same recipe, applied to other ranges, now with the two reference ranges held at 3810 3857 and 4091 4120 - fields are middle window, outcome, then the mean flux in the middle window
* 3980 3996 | -3.07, 24.8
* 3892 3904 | 0.35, 19.8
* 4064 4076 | -3.56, 27.5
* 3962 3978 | 4.29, 15.2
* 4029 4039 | -3.43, 28.2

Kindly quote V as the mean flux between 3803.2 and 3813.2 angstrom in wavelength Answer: 21.7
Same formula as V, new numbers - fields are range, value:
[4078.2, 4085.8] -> 27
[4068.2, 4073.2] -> 27.6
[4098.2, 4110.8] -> 18.5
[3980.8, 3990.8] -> 24.6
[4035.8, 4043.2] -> 28.5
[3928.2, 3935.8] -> 18.1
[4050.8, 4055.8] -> 29.5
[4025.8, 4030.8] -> 28.8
